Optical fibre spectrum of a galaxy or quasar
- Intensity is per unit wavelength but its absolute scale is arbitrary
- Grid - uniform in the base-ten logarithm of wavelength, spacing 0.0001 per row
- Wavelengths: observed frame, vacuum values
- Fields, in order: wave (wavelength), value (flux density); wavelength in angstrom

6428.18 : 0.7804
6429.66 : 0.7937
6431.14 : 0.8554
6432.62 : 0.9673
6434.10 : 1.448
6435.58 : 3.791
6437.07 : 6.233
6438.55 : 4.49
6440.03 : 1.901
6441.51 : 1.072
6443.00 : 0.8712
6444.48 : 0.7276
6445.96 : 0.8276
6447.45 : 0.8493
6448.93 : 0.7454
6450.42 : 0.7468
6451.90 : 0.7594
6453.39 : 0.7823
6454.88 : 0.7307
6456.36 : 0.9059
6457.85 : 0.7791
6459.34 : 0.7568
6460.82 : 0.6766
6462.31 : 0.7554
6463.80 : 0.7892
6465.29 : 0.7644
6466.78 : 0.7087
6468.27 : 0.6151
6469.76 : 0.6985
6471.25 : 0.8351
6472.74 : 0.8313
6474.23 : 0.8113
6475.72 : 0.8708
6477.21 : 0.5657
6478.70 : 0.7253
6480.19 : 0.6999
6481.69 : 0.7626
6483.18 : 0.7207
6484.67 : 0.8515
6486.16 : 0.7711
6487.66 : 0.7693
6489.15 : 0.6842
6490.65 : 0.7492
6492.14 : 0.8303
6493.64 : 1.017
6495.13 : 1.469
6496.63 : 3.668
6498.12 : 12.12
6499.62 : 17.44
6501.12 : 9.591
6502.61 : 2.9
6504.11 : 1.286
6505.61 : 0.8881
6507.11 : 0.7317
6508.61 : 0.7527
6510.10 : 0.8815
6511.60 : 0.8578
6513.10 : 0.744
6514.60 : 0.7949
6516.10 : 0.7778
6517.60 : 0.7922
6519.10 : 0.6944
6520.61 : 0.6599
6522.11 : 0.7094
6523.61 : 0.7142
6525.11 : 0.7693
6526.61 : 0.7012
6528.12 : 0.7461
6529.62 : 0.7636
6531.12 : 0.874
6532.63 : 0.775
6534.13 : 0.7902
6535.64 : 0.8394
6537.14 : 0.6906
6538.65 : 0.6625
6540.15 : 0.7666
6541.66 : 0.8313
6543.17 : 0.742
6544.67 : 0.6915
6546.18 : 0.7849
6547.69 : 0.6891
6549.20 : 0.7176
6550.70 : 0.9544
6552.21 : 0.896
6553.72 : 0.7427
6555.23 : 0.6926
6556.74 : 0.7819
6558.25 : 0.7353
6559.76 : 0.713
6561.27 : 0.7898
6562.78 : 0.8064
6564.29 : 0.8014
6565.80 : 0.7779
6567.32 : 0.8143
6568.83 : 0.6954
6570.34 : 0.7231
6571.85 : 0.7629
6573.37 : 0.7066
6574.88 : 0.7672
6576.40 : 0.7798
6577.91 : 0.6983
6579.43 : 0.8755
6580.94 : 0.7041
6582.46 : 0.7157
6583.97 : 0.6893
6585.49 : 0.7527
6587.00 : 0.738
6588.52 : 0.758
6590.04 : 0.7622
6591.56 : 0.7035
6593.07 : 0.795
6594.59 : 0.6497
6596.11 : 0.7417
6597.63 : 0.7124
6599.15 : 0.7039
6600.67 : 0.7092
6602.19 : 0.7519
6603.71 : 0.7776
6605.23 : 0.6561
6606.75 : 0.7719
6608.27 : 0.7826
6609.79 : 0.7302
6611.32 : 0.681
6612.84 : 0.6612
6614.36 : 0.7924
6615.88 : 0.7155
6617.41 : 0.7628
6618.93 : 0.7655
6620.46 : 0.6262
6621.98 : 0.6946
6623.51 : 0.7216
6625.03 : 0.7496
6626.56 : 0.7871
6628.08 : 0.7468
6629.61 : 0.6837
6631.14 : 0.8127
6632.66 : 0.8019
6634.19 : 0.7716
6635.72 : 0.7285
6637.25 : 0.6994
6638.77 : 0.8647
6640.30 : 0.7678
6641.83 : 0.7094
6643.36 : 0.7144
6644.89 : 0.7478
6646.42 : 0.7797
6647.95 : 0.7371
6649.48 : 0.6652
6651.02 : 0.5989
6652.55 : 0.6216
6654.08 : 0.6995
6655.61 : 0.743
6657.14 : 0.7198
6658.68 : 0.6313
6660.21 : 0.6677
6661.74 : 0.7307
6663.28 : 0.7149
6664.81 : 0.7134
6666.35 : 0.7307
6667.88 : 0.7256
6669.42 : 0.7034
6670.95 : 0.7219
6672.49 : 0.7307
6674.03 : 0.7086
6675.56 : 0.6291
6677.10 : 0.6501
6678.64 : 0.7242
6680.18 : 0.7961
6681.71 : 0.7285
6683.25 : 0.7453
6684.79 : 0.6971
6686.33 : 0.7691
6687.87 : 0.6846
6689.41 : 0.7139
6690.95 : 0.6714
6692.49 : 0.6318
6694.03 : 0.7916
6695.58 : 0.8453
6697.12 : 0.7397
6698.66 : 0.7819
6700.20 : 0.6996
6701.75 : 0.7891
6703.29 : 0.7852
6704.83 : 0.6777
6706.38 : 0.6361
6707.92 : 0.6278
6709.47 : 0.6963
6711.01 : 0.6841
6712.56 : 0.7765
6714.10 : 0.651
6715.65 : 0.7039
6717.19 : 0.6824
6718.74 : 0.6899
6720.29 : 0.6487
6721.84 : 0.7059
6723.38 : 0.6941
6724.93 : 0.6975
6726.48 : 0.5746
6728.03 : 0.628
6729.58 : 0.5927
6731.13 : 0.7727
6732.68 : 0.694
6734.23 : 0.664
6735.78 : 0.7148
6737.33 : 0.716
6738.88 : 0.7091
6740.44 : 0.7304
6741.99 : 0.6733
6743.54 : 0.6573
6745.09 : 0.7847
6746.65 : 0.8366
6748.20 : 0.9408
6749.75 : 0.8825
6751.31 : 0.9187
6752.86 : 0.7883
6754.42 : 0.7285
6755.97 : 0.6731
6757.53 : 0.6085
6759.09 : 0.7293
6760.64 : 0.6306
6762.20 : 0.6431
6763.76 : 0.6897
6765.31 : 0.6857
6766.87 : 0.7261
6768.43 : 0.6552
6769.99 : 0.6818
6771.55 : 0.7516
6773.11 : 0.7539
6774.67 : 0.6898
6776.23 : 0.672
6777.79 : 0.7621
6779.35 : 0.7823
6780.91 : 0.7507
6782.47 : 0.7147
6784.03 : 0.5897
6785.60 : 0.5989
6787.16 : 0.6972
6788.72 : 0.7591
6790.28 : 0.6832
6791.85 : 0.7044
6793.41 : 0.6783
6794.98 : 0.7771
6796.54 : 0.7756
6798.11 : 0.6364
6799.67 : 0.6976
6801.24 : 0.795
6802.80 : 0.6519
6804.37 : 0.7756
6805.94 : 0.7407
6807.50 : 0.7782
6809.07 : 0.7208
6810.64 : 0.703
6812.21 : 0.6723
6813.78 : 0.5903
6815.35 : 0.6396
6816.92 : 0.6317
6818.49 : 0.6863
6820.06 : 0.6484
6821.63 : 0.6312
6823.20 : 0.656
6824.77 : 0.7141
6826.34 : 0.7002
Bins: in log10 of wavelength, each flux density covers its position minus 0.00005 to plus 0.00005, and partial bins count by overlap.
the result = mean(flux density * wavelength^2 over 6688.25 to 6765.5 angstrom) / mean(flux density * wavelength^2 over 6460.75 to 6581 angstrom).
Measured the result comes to 0.59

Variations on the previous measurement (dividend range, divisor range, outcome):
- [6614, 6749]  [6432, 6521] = 0.44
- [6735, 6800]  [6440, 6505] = 0.44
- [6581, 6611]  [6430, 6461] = 0.52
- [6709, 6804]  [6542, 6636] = 1.00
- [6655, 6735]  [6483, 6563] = 0.47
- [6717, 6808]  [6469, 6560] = 0.52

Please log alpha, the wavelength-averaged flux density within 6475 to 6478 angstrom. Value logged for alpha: 0.718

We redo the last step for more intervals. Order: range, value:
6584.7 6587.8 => 0.745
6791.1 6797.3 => 0.734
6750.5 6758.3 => 0.744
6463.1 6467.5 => 0.754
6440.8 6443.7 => 0.97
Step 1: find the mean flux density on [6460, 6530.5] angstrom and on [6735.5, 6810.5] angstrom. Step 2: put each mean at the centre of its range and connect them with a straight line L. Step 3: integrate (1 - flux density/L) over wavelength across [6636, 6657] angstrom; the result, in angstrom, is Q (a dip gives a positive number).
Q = 8.0 angstrom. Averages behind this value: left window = 1.68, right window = 0.724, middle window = 0.72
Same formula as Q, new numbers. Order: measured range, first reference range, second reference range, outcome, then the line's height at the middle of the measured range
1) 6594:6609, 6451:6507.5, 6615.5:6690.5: 4.8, 1.07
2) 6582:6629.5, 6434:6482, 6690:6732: 9.3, 0.906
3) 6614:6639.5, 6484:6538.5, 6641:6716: 8.1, 1.1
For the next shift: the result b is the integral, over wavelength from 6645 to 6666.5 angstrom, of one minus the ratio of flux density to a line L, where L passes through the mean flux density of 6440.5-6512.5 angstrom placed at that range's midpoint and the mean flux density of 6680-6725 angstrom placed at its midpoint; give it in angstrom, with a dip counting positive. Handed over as 5.1 angstrom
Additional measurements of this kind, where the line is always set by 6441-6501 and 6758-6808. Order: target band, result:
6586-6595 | 3.9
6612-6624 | 4.9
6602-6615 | 5.3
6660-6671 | 3.6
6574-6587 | 5.7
